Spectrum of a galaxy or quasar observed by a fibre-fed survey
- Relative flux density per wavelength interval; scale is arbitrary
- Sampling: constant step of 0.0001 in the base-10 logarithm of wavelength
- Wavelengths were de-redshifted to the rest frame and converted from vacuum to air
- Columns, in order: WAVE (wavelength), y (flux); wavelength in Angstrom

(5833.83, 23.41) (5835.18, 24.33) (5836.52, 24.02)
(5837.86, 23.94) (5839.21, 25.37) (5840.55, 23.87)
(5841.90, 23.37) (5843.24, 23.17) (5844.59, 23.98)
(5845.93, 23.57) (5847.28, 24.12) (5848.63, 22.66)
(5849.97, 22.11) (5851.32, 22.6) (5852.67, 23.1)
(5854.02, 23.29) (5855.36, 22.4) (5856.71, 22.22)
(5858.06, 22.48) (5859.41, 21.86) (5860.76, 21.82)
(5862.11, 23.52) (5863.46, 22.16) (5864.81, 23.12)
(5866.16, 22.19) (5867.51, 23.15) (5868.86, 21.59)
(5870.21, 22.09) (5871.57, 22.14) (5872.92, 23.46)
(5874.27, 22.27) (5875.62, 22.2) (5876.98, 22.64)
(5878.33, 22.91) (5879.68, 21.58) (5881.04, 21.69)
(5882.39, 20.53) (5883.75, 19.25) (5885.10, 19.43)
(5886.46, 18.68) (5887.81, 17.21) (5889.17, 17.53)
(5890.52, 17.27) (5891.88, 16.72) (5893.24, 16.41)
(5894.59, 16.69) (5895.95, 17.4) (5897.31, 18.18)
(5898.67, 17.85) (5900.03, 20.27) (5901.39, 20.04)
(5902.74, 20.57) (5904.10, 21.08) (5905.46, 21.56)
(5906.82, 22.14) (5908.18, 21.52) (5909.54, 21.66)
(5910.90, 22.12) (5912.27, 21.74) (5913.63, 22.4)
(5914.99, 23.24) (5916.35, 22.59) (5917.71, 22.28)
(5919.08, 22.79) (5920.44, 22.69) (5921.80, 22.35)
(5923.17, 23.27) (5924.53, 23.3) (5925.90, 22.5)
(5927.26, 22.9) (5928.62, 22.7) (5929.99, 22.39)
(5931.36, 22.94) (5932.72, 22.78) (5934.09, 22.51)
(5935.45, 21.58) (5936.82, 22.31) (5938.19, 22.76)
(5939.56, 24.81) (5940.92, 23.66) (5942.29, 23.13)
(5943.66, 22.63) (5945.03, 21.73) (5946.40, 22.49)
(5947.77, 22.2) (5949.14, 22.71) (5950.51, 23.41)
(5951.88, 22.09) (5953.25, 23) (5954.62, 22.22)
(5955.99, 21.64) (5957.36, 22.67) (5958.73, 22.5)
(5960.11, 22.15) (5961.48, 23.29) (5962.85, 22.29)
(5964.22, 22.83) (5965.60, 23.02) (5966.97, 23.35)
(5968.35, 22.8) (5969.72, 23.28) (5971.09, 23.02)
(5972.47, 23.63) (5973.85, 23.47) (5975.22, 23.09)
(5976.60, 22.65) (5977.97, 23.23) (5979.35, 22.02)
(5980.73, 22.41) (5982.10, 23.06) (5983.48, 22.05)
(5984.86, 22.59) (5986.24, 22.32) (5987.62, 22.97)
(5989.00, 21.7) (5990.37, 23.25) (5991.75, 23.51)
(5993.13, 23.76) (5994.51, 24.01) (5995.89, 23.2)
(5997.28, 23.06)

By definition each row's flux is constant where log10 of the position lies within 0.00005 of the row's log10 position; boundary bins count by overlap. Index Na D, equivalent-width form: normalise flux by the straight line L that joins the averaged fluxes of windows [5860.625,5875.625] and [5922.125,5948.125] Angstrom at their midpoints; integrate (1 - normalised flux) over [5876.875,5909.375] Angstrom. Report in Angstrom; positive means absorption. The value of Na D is 4.43 Angstrom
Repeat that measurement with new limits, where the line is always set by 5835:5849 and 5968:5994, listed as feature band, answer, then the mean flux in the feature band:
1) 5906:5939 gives 1.2 Angstrom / 22.5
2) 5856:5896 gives 4.8 Angstrom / 20.8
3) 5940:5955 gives 0.3 Angstrom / 22.7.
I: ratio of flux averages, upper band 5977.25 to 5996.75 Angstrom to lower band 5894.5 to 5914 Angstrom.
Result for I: 1.1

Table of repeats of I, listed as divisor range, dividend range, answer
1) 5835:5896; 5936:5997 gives 1.05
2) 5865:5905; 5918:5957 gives 1.13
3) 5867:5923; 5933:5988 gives 1.10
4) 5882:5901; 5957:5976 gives 1.27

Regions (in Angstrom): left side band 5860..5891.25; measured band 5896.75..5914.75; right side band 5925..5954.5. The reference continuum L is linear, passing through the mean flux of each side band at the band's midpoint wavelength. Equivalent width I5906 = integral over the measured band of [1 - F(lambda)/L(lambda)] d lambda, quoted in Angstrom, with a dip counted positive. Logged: 0.82 Angstrom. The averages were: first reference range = 21.2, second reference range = 22.7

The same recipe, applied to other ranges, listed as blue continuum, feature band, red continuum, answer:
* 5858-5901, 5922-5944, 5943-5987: -1.03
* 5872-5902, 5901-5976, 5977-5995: -4.58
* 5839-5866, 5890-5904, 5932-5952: 2.81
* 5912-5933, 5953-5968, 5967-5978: 0.27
